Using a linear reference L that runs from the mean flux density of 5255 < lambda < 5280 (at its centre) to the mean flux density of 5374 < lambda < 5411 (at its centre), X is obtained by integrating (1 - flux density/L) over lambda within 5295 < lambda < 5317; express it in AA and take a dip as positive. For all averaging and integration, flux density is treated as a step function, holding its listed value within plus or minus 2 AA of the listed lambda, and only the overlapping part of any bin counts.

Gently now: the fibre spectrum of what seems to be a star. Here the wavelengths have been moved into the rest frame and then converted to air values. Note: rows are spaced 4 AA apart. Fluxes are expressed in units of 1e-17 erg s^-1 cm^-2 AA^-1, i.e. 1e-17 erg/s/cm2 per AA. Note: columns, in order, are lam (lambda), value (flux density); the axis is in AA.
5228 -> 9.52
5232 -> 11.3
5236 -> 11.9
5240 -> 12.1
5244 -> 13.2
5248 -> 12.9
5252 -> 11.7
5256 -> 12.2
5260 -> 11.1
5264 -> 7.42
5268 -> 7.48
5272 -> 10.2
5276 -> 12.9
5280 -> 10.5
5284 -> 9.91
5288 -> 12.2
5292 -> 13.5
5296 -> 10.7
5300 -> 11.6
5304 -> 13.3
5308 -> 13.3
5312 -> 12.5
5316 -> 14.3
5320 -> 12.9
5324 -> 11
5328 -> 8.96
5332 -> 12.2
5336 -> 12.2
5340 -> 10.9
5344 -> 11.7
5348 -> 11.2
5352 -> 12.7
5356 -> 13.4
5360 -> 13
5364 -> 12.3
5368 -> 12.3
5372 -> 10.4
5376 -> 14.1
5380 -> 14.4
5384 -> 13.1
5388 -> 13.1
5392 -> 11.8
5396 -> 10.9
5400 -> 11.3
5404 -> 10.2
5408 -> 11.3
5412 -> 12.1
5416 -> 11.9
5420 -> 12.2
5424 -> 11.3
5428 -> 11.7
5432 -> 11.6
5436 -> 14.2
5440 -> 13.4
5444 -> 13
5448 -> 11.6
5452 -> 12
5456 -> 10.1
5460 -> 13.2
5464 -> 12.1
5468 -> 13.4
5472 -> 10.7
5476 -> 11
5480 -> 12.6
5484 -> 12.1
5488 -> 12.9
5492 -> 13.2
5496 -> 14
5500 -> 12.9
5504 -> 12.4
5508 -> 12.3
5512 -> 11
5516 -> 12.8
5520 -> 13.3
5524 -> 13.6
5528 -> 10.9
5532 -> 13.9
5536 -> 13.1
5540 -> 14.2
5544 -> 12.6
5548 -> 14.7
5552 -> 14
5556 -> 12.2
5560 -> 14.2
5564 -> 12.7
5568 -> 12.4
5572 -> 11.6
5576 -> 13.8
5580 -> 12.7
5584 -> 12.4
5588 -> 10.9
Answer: -3.70 AA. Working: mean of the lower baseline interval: 10.2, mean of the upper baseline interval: 12.2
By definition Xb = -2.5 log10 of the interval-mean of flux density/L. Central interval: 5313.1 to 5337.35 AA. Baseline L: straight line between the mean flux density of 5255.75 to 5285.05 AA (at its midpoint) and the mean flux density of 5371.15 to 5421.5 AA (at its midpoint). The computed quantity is -0.093 mag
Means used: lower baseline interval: 10.1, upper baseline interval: 12.1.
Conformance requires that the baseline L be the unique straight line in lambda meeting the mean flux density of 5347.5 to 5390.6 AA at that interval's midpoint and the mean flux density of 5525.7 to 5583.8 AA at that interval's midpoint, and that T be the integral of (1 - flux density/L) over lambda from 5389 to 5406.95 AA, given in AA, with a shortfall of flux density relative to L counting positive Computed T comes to 2.3 AA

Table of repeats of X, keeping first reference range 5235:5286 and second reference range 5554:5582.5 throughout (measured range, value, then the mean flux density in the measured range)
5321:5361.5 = -0.88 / 11.7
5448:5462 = 0.46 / 11.7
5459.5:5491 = 0.06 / 12.2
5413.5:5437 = -0.18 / 12.1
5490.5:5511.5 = -0.69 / 12.8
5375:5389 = -2.35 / 13.7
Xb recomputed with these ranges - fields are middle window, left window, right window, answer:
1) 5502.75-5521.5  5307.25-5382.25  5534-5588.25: 0.046 mag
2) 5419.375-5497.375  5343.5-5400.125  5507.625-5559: 0.038 mag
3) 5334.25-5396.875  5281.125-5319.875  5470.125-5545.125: 0.005 mag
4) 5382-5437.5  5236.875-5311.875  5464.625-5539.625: 0.023 mag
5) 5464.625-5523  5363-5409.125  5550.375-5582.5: 0.010 mag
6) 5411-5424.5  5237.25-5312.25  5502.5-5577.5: 0.031 mag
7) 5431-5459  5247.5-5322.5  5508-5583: 0.008 mag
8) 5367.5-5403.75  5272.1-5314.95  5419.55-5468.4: -0.010 mag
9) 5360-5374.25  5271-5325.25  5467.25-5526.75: 0.031 mag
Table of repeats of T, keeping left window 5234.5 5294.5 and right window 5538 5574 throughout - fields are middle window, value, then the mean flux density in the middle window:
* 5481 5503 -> -0.4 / 13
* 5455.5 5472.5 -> 0.6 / 12.2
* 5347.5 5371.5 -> -1.1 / 12.4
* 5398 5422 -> 1.4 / 11.5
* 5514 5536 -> 0.1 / 12.9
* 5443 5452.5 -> 0.2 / 12.1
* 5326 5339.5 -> 0.7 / 11.1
